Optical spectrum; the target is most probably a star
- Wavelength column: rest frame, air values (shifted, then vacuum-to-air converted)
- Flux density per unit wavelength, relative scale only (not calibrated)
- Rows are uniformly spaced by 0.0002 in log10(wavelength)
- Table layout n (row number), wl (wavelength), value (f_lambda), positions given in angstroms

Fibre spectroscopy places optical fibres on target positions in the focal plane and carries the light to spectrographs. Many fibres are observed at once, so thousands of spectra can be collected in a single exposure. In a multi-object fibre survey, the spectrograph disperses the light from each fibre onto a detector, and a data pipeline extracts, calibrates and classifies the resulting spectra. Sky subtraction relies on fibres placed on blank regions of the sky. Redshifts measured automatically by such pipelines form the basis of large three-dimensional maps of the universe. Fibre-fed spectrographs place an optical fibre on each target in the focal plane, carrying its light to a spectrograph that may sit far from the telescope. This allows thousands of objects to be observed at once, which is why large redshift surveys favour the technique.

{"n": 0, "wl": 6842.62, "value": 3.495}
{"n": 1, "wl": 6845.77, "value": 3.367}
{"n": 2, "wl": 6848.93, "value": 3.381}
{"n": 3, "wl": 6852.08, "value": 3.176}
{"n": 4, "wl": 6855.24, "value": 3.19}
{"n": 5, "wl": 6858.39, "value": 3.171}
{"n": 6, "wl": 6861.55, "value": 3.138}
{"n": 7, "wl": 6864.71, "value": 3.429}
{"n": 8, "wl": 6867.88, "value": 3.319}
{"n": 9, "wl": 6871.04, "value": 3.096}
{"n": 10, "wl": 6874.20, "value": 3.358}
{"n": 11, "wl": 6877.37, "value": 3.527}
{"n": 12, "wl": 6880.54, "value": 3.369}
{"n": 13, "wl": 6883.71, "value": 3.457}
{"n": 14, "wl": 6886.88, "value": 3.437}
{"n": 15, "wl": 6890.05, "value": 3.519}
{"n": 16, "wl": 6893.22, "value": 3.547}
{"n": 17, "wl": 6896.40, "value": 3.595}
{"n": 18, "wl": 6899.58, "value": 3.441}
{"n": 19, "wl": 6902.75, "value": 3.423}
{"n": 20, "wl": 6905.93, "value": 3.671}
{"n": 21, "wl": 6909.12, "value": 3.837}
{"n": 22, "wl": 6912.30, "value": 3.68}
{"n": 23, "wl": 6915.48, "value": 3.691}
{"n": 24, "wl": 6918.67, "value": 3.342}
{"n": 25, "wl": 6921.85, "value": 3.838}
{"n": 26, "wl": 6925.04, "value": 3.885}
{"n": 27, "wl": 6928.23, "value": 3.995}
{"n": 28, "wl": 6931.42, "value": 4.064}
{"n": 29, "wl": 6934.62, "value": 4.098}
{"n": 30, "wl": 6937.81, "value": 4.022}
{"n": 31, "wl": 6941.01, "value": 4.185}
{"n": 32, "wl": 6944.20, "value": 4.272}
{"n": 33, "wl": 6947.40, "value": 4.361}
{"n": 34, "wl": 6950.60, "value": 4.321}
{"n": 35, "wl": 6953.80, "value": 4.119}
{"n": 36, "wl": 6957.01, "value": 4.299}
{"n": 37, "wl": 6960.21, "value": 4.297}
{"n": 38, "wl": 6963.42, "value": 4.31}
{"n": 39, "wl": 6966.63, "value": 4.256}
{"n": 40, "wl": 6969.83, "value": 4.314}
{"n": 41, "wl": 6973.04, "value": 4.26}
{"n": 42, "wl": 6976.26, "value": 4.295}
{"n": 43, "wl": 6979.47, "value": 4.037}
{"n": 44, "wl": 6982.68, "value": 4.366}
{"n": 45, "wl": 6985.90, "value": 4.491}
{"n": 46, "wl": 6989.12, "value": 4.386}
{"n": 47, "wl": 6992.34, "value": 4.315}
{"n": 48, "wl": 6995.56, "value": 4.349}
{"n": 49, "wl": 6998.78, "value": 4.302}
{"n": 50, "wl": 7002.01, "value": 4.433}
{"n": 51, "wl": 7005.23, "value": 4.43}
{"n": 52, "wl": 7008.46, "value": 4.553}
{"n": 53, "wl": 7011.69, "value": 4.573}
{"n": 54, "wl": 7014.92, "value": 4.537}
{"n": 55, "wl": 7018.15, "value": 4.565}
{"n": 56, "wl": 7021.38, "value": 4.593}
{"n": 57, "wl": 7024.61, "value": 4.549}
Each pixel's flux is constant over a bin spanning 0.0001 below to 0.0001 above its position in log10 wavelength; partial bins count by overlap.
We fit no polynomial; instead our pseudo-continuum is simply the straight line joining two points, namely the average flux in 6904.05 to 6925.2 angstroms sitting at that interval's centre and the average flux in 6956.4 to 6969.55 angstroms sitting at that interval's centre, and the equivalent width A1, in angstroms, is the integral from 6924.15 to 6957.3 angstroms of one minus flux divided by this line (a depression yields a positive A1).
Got -1.1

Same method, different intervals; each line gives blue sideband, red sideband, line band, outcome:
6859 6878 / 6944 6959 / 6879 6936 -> 1.4 angstroms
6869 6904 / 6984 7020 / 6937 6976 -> -2.0 angstroms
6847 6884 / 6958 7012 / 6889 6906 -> 0.3 angstroms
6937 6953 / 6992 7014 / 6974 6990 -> 0.2 angstroms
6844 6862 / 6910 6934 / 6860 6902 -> 0.8 angstroms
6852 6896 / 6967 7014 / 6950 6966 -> -0.7 angstroms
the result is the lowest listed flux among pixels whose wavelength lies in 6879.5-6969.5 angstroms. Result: 3.342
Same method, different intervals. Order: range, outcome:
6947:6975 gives 4.119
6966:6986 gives 4.037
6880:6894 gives 3.369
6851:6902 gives 3.096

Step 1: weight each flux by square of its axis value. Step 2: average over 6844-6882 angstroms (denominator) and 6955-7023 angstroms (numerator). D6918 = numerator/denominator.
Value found 1.4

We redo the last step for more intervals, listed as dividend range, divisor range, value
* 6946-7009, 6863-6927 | 1.25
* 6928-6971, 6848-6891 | 1.30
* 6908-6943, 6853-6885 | 1.20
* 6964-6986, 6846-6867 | 1.36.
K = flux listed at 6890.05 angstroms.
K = 3.519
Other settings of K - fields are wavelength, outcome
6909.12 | 3.837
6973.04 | 4.26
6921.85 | 3.838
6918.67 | 3.342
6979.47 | 4.037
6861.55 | 3.138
